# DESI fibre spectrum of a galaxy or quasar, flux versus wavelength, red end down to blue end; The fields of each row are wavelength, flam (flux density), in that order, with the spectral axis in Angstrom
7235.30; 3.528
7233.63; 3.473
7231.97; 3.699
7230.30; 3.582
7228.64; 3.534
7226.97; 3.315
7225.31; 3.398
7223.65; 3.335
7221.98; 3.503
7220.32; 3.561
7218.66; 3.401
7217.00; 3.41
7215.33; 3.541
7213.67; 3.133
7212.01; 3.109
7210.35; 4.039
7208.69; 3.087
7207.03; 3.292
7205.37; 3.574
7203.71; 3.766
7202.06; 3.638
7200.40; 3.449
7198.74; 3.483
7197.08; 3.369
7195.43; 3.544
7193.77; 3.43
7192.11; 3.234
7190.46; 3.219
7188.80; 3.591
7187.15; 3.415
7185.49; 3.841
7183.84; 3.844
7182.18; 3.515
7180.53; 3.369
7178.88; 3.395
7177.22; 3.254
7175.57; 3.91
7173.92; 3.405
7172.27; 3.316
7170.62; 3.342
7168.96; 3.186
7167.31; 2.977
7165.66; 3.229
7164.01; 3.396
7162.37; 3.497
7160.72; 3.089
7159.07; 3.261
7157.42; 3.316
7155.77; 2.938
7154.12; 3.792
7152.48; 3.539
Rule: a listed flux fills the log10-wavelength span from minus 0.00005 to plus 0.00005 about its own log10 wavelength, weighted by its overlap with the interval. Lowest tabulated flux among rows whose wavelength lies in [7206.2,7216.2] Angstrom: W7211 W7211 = 3.087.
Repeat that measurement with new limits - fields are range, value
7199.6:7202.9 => 3.449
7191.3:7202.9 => 3.234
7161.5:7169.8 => 2.977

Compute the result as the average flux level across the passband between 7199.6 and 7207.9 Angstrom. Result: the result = 3.54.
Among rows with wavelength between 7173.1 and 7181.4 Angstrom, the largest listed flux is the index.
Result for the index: 3.91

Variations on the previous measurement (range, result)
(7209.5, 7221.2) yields 4.039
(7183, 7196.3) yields 3.844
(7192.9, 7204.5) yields 3.766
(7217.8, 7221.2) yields 3.561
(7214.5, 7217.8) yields 3.541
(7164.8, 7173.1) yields 3.342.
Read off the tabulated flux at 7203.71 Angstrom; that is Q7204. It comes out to 3.766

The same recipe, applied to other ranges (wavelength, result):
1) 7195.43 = 3.544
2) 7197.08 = 3.369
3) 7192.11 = 3.234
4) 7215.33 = 3.541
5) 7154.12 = 3.792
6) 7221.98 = 3.503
